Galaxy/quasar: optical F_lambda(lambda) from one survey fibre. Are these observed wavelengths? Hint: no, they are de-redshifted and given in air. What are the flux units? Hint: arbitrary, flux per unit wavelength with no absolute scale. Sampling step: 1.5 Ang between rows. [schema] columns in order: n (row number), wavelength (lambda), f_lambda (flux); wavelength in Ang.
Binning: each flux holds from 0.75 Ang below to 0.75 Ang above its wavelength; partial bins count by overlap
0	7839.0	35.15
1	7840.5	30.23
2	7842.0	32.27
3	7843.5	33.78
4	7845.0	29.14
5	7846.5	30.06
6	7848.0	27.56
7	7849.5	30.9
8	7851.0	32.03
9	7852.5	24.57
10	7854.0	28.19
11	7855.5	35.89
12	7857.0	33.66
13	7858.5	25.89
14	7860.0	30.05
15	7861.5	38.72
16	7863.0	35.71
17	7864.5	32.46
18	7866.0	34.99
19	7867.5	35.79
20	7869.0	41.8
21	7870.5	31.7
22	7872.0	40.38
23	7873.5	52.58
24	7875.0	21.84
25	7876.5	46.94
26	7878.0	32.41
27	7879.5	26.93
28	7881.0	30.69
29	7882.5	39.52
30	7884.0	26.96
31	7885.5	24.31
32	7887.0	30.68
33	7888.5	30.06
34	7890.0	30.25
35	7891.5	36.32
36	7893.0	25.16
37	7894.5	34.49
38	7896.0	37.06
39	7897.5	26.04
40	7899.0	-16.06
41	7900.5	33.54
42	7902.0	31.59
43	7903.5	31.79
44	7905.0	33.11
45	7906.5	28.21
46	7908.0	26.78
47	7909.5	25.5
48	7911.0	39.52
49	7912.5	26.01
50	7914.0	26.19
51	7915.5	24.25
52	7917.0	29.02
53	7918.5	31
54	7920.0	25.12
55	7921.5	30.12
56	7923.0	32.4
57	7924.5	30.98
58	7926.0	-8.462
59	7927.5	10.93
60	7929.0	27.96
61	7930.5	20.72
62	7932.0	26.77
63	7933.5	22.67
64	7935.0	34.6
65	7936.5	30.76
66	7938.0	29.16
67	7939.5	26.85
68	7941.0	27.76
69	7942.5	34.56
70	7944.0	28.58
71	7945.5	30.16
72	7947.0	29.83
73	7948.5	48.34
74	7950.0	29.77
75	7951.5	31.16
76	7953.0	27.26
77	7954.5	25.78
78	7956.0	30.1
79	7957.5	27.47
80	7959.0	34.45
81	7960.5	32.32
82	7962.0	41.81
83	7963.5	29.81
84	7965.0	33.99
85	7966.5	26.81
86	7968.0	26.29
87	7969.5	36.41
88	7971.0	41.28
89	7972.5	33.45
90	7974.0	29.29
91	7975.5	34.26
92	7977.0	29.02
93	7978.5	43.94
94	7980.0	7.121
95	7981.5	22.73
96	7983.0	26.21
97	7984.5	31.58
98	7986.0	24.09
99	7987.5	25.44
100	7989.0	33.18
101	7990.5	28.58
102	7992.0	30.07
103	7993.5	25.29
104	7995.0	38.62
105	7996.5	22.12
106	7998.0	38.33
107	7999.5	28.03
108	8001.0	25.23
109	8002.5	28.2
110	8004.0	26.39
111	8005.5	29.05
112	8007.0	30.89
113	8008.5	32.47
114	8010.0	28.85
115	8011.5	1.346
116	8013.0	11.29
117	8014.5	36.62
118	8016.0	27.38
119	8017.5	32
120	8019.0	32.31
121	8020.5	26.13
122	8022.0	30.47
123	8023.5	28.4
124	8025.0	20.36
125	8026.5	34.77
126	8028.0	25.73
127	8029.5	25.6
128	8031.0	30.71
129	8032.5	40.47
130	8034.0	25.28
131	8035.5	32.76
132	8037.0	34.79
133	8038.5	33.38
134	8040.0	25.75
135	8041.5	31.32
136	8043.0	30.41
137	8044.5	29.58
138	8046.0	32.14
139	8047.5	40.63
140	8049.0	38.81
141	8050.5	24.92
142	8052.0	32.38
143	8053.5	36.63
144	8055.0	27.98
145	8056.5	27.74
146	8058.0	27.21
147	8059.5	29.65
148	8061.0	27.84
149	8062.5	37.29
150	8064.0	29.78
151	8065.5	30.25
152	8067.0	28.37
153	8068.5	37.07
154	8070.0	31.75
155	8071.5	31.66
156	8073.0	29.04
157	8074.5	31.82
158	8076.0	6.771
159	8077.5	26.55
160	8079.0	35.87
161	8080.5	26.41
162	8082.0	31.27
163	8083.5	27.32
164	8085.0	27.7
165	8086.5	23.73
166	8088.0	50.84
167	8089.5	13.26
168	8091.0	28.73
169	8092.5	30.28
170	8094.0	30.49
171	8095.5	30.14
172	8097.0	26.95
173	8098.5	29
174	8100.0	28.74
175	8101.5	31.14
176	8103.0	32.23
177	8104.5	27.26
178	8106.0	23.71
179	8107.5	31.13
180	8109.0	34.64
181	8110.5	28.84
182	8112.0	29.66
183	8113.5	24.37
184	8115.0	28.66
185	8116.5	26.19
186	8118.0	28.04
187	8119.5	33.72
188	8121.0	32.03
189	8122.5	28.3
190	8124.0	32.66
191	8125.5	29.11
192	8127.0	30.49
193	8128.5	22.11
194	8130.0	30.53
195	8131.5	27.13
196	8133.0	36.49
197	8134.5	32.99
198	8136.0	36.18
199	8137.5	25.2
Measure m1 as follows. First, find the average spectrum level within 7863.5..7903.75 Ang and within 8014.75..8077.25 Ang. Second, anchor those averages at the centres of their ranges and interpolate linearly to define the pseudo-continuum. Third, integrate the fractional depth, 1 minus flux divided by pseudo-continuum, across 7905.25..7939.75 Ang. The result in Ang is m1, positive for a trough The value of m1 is 5.70 Ang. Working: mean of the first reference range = 31.5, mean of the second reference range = 30.2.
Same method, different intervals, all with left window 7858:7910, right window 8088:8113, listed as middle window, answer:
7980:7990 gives 1.51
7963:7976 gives -0.84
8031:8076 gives -2.38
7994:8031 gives 3.02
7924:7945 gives 4.26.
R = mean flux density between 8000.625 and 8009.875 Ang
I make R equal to 28.9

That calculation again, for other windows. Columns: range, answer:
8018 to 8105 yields 29.9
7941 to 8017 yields 29.5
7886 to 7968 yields 28.3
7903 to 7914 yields 29.8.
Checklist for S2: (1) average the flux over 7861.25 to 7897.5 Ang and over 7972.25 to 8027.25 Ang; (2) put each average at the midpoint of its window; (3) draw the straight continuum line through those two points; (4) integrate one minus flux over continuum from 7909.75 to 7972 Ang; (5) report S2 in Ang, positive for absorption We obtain 3.4 Ang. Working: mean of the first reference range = 33.8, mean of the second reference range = 27.9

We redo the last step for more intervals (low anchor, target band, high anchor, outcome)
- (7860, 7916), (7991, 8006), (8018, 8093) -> 0.6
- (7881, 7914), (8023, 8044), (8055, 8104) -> -0.7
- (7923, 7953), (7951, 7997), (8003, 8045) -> -4.0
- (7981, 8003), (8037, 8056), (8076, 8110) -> -2.2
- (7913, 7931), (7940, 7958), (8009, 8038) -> -4.6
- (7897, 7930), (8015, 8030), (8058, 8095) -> -0.4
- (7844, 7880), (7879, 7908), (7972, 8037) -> 3.5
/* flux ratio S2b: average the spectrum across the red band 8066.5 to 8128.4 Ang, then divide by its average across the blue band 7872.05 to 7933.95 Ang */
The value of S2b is 1.0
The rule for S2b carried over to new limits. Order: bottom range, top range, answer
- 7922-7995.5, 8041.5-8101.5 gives 1.03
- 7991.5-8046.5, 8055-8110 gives 1.02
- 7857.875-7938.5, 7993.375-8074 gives 1.01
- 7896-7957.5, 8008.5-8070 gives 1.09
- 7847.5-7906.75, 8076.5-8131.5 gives 0.93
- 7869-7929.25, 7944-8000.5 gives 1.06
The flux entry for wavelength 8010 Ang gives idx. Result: 28.85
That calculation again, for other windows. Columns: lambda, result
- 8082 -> 31.27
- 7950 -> 29.77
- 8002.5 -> 28.2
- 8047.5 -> 40.63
